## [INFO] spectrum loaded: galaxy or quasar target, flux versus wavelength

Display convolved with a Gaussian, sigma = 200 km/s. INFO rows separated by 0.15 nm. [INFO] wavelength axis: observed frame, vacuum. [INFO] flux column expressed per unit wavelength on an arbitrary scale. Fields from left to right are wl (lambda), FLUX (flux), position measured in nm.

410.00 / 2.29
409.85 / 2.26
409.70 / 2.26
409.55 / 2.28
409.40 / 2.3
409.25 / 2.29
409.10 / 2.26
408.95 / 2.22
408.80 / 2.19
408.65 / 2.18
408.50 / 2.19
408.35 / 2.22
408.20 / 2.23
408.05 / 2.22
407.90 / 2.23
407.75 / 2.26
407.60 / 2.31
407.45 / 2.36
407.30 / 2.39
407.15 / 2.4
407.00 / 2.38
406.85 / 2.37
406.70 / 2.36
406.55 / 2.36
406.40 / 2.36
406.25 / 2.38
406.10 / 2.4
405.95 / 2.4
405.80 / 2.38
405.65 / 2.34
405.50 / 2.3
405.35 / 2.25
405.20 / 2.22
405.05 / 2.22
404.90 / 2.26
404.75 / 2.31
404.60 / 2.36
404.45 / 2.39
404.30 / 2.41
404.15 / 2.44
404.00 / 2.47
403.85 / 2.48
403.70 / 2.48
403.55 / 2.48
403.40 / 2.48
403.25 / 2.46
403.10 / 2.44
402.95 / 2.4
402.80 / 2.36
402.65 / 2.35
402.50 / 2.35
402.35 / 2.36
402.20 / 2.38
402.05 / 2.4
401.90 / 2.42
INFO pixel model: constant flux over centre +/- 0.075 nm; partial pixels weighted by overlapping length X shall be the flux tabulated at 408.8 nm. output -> 2.19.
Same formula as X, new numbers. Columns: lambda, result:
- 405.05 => 2.22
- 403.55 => 2.48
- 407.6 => 2.31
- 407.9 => 2.23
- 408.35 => 2.22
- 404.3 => 2.41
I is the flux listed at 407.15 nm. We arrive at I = 2.4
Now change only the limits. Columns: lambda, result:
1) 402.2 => 2.38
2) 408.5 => 2.19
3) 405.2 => 2.22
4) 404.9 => 2.26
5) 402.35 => 2.36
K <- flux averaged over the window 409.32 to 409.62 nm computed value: 2.29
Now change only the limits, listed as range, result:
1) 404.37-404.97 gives 2.33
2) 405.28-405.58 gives 2.28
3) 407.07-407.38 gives 2.39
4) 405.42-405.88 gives 2.34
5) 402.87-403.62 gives 2.45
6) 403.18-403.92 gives 2.48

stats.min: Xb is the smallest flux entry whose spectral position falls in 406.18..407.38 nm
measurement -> 2.36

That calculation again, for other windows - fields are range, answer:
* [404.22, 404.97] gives 2.26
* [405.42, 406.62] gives 2.3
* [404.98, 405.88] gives 2.22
